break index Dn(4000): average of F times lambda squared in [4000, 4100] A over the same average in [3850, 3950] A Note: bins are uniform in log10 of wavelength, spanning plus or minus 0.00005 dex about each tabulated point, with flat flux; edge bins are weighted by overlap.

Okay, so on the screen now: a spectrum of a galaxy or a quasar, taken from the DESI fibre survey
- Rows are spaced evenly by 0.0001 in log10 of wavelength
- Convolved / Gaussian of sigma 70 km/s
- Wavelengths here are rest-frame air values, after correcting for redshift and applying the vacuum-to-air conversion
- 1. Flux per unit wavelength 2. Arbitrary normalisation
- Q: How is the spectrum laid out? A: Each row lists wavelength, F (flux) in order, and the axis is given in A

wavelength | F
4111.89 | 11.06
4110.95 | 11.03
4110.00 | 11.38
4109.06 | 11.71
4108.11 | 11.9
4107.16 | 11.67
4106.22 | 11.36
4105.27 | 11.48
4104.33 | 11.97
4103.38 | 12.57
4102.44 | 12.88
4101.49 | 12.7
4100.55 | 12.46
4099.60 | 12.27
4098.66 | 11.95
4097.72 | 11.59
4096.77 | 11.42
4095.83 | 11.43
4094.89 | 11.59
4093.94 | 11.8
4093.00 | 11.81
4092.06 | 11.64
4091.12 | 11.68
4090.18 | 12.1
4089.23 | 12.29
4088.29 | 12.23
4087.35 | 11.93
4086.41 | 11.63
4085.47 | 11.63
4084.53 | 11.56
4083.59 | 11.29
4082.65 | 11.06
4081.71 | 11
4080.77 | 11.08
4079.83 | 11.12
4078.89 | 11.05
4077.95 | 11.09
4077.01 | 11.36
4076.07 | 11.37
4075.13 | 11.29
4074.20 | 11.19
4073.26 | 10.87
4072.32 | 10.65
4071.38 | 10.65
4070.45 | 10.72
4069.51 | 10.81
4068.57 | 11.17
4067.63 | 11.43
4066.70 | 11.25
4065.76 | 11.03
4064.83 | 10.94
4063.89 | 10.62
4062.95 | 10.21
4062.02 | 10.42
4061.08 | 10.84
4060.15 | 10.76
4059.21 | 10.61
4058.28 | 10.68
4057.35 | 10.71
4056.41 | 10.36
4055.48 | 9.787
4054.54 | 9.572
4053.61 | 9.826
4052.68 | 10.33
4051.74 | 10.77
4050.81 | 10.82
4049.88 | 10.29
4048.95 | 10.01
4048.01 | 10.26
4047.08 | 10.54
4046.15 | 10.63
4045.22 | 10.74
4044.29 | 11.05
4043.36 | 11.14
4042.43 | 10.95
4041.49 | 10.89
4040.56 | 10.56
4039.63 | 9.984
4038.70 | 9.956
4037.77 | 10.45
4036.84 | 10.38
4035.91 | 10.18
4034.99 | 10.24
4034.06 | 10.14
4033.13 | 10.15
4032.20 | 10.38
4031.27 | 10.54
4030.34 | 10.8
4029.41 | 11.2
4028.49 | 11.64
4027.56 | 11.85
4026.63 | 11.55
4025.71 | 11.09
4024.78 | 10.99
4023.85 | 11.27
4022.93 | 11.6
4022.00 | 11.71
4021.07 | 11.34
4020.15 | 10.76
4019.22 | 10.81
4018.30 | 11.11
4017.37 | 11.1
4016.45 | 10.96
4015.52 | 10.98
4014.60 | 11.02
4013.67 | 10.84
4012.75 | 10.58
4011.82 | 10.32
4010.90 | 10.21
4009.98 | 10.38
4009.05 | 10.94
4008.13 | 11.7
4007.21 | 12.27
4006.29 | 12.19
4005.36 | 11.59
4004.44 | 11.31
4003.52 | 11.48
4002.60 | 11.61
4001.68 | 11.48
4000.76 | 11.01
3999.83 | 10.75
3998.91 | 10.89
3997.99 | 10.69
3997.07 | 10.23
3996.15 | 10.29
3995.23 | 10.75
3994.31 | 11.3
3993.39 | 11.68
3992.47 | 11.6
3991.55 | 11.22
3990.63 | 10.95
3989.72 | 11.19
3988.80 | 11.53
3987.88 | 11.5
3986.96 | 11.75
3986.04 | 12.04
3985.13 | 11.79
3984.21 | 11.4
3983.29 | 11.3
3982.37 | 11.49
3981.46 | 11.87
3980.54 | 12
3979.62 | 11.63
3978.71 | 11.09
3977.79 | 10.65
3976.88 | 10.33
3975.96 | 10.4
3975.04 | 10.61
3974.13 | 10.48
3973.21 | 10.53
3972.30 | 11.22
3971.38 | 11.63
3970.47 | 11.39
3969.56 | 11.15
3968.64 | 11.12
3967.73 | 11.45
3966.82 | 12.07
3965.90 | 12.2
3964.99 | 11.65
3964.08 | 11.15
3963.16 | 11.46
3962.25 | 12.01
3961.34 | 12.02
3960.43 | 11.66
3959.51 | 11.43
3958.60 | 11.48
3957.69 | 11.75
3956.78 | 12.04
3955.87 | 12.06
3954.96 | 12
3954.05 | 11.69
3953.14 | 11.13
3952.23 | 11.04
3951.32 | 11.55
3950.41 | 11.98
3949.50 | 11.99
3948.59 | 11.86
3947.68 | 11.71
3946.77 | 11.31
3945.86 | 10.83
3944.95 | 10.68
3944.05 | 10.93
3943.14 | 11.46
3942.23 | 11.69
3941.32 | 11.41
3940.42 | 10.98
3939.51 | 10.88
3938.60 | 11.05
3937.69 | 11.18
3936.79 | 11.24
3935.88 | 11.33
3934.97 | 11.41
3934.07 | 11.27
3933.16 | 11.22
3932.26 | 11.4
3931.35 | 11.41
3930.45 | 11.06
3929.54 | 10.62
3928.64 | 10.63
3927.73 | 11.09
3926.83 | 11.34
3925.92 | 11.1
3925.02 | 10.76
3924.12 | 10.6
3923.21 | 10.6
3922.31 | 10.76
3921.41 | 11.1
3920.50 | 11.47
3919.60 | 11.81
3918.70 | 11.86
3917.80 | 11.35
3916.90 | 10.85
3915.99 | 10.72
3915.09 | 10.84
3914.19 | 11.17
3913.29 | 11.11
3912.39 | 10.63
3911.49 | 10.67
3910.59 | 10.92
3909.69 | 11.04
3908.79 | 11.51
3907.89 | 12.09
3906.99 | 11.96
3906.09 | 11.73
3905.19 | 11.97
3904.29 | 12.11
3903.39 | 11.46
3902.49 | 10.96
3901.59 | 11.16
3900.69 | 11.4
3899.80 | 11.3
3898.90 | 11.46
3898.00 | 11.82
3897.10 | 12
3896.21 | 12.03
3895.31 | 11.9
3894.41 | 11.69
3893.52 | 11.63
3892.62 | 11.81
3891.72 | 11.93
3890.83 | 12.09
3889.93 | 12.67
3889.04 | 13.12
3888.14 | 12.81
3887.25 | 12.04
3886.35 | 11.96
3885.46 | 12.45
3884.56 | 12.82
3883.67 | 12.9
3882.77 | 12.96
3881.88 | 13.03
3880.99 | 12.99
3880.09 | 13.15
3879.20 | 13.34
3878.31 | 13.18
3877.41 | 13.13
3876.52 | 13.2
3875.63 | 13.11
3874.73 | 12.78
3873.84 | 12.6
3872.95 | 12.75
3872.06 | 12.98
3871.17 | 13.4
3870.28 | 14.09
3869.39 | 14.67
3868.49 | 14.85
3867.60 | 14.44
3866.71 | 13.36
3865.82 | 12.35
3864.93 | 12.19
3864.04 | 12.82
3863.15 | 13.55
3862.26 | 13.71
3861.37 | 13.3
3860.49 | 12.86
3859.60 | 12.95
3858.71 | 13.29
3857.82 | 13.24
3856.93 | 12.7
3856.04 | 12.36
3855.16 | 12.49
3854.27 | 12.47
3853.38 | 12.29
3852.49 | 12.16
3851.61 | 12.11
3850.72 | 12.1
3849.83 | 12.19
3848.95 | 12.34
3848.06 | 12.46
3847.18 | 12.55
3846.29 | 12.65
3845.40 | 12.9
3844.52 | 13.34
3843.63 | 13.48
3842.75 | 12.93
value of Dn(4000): 1.0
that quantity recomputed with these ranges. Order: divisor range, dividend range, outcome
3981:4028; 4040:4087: 0.99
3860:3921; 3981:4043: 0.96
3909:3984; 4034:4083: 1.00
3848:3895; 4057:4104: 0.99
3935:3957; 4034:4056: 0.96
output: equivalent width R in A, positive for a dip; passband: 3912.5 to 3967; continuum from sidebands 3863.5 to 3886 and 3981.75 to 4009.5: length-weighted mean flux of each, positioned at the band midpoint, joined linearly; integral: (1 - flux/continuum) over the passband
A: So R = 3.8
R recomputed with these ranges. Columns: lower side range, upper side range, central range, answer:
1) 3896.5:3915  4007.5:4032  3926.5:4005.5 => -0.6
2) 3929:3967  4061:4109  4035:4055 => 1.8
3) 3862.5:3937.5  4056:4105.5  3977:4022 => 1.7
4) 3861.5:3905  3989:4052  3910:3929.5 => 1.9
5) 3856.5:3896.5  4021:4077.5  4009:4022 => 0.4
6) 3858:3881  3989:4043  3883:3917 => 2.9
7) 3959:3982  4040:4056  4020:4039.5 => -0.3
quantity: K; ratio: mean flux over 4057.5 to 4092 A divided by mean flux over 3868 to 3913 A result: 0.91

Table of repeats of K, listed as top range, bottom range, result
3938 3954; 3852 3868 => 0.88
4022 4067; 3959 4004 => 0.94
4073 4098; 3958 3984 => 1.01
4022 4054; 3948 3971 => 0.92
